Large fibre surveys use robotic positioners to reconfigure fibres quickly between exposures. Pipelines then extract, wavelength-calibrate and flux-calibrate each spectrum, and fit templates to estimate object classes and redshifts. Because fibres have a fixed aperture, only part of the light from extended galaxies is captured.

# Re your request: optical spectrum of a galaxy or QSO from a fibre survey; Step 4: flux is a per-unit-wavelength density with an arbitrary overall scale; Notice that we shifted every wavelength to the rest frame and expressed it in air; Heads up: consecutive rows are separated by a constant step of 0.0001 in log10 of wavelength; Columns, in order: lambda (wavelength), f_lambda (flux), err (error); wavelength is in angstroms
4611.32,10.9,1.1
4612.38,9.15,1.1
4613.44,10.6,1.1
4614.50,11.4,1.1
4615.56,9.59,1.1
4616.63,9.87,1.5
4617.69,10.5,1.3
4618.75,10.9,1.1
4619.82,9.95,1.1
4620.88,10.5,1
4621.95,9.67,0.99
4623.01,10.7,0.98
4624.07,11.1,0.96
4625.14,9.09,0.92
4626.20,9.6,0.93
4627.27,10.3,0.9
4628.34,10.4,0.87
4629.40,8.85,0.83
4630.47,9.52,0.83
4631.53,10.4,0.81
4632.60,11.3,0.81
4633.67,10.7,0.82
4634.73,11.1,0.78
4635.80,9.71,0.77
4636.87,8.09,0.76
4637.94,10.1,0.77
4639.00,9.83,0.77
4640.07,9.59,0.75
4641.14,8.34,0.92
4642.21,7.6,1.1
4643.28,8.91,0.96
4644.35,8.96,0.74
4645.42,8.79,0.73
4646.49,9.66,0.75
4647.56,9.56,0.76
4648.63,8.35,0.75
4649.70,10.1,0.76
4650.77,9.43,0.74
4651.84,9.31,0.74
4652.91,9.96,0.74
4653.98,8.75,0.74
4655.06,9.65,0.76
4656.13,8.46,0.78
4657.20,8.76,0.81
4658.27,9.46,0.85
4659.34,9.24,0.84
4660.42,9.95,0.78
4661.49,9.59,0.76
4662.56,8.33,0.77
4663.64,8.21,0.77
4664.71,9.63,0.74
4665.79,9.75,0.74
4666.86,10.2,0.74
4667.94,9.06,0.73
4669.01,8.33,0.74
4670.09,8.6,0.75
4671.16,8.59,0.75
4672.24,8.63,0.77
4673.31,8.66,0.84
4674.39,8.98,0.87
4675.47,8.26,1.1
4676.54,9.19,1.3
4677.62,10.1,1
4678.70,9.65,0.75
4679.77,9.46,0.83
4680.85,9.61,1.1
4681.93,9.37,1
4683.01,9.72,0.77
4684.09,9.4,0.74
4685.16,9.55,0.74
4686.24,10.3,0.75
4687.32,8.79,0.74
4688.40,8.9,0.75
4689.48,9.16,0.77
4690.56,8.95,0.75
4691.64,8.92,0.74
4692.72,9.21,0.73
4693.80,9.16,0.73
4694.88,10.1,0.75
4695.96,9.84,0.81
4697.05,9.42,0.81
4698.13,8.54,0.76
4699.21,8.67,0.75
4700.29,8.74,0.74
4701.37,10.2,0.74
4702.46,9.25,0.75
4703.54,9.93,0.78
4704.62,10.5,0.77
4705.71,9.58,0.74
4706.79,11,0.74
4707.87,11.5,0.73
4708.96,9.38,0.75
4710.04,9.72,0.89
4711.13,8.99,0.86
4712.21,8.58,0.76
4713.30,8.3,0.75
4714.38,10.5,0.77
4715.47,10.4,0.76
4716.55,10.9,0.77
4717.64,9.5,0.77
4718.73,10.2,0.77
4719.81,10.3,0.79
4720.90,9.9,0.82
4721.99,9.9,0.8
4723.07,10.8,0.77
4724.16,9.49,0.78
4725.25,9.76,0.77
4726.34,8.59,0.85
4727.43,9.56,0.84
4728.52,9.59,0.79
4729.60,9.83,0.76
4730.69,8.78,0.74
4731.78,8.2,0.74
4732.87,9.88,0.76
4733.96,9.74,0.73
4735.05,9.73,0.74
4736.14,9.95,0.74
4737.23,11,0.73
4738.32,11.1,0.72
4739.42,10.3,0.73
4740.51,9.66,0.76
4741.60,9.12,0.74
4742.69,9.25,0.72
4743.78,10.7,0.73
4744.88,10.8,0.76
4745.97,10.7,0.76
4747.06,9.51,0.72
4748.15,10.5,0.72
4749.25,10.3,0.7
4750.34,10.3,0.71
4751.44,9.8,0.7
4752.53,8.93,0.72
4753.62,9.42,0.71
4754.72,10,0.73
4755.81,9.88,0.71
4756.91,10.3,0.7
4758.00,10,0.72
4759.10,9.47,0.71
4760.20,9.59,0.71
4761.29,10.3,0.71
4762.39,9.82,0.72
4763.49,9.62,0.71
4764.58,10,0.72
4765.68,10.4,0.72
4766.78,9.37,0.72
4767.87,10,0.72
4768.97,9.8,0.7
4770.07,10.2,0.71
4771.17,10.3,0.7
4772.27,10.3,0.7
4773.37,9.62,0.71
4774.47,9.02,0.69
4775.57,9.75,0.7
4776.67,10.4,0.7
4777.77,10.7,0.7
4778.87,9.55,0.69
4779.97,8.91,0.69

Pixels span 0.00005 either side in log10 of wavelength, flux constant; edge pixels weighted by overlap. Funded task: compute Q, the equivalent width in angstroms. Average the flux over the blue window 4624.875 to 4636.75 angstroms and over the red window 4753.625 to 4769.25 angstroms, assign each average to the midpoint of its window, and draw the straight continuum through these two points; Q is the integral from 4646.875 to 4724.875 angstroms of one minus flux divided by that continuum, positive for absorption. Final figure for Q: 4.2 angstroms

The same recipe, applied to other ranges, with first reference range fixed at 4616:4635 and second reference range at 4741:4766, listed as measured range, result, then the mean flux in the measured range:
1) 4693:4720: 0.9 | 9.72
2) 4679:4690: 0.7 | 9.44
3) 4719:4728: 0.2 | 9.8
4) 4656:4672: 1.7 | 9.08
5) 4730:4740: 0.1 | 9.85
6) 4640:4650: 1.2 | 8.93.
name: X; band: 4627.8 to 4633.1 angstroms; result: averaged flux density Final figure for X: 10.1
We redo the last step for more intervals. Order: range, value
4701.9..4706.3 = 9.82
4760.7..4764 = 9.91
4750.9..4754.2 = 9.4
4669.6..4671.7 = 8.61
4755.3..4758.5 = 10.1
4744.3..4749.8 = 10.4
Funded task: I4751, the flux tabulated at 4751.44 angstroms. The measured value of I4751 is 9.8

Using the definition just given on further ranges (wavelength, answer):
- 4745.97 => 10.7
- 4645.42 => 8.79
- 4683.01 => 9.72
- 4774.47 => 9.02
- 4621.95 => 9.67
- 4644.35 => 8.96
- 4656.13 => 8.46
